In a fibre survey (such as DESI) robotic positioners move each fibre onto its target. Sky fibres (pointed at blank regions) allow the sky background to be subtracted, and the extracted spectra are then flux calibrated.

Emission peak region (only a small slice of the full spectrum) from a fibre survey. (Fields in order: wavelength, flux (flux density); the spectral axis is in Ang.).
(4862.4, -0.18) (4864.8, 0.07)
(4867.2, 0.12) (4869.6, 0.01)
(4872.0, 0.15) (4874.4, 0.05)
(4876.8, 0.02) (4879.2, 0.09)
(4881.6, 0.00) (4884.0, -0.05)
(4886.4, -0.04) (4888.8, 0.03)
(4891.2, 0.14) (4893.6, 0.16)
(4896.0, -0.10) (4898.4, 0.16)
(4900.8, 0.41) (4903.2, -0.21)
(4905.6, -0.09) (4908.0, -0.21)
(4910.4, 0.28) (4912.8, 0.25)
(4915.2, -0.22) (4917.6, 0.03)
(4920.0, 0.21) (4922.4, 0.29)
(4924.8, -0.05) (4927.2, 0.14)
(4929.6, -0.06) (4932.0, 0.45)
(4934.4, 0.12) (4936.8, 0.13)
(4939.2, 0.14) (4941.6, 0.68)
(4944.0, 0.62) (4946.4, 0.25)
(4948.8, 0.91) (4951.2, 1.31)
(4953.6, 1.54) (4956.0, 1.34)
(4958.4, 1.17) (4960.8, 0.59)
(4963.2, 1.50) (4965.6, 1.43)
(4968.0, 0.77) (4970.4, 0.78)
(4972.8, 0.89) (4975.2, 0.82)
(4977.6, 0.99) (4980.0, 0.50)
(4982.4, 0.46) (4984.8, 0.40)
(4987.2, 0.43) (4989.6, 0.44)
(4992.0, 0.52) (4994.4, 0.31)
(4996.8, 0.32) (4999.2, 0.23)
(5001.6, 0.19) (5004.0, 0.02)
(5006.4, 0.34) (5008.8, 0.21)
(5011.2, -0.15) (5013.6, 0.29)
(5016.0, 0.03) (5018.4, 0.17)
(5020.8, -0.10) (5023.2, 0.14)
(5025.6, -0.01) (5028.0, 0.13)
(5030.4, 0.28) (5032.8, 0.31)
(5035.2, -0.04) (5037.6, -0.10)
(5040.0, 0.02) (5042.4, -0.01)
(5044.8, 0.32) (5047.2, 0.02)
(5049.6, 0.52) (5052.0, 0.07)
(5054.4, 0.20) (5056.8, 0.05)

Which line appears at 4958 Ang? Lyman alpha 1216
